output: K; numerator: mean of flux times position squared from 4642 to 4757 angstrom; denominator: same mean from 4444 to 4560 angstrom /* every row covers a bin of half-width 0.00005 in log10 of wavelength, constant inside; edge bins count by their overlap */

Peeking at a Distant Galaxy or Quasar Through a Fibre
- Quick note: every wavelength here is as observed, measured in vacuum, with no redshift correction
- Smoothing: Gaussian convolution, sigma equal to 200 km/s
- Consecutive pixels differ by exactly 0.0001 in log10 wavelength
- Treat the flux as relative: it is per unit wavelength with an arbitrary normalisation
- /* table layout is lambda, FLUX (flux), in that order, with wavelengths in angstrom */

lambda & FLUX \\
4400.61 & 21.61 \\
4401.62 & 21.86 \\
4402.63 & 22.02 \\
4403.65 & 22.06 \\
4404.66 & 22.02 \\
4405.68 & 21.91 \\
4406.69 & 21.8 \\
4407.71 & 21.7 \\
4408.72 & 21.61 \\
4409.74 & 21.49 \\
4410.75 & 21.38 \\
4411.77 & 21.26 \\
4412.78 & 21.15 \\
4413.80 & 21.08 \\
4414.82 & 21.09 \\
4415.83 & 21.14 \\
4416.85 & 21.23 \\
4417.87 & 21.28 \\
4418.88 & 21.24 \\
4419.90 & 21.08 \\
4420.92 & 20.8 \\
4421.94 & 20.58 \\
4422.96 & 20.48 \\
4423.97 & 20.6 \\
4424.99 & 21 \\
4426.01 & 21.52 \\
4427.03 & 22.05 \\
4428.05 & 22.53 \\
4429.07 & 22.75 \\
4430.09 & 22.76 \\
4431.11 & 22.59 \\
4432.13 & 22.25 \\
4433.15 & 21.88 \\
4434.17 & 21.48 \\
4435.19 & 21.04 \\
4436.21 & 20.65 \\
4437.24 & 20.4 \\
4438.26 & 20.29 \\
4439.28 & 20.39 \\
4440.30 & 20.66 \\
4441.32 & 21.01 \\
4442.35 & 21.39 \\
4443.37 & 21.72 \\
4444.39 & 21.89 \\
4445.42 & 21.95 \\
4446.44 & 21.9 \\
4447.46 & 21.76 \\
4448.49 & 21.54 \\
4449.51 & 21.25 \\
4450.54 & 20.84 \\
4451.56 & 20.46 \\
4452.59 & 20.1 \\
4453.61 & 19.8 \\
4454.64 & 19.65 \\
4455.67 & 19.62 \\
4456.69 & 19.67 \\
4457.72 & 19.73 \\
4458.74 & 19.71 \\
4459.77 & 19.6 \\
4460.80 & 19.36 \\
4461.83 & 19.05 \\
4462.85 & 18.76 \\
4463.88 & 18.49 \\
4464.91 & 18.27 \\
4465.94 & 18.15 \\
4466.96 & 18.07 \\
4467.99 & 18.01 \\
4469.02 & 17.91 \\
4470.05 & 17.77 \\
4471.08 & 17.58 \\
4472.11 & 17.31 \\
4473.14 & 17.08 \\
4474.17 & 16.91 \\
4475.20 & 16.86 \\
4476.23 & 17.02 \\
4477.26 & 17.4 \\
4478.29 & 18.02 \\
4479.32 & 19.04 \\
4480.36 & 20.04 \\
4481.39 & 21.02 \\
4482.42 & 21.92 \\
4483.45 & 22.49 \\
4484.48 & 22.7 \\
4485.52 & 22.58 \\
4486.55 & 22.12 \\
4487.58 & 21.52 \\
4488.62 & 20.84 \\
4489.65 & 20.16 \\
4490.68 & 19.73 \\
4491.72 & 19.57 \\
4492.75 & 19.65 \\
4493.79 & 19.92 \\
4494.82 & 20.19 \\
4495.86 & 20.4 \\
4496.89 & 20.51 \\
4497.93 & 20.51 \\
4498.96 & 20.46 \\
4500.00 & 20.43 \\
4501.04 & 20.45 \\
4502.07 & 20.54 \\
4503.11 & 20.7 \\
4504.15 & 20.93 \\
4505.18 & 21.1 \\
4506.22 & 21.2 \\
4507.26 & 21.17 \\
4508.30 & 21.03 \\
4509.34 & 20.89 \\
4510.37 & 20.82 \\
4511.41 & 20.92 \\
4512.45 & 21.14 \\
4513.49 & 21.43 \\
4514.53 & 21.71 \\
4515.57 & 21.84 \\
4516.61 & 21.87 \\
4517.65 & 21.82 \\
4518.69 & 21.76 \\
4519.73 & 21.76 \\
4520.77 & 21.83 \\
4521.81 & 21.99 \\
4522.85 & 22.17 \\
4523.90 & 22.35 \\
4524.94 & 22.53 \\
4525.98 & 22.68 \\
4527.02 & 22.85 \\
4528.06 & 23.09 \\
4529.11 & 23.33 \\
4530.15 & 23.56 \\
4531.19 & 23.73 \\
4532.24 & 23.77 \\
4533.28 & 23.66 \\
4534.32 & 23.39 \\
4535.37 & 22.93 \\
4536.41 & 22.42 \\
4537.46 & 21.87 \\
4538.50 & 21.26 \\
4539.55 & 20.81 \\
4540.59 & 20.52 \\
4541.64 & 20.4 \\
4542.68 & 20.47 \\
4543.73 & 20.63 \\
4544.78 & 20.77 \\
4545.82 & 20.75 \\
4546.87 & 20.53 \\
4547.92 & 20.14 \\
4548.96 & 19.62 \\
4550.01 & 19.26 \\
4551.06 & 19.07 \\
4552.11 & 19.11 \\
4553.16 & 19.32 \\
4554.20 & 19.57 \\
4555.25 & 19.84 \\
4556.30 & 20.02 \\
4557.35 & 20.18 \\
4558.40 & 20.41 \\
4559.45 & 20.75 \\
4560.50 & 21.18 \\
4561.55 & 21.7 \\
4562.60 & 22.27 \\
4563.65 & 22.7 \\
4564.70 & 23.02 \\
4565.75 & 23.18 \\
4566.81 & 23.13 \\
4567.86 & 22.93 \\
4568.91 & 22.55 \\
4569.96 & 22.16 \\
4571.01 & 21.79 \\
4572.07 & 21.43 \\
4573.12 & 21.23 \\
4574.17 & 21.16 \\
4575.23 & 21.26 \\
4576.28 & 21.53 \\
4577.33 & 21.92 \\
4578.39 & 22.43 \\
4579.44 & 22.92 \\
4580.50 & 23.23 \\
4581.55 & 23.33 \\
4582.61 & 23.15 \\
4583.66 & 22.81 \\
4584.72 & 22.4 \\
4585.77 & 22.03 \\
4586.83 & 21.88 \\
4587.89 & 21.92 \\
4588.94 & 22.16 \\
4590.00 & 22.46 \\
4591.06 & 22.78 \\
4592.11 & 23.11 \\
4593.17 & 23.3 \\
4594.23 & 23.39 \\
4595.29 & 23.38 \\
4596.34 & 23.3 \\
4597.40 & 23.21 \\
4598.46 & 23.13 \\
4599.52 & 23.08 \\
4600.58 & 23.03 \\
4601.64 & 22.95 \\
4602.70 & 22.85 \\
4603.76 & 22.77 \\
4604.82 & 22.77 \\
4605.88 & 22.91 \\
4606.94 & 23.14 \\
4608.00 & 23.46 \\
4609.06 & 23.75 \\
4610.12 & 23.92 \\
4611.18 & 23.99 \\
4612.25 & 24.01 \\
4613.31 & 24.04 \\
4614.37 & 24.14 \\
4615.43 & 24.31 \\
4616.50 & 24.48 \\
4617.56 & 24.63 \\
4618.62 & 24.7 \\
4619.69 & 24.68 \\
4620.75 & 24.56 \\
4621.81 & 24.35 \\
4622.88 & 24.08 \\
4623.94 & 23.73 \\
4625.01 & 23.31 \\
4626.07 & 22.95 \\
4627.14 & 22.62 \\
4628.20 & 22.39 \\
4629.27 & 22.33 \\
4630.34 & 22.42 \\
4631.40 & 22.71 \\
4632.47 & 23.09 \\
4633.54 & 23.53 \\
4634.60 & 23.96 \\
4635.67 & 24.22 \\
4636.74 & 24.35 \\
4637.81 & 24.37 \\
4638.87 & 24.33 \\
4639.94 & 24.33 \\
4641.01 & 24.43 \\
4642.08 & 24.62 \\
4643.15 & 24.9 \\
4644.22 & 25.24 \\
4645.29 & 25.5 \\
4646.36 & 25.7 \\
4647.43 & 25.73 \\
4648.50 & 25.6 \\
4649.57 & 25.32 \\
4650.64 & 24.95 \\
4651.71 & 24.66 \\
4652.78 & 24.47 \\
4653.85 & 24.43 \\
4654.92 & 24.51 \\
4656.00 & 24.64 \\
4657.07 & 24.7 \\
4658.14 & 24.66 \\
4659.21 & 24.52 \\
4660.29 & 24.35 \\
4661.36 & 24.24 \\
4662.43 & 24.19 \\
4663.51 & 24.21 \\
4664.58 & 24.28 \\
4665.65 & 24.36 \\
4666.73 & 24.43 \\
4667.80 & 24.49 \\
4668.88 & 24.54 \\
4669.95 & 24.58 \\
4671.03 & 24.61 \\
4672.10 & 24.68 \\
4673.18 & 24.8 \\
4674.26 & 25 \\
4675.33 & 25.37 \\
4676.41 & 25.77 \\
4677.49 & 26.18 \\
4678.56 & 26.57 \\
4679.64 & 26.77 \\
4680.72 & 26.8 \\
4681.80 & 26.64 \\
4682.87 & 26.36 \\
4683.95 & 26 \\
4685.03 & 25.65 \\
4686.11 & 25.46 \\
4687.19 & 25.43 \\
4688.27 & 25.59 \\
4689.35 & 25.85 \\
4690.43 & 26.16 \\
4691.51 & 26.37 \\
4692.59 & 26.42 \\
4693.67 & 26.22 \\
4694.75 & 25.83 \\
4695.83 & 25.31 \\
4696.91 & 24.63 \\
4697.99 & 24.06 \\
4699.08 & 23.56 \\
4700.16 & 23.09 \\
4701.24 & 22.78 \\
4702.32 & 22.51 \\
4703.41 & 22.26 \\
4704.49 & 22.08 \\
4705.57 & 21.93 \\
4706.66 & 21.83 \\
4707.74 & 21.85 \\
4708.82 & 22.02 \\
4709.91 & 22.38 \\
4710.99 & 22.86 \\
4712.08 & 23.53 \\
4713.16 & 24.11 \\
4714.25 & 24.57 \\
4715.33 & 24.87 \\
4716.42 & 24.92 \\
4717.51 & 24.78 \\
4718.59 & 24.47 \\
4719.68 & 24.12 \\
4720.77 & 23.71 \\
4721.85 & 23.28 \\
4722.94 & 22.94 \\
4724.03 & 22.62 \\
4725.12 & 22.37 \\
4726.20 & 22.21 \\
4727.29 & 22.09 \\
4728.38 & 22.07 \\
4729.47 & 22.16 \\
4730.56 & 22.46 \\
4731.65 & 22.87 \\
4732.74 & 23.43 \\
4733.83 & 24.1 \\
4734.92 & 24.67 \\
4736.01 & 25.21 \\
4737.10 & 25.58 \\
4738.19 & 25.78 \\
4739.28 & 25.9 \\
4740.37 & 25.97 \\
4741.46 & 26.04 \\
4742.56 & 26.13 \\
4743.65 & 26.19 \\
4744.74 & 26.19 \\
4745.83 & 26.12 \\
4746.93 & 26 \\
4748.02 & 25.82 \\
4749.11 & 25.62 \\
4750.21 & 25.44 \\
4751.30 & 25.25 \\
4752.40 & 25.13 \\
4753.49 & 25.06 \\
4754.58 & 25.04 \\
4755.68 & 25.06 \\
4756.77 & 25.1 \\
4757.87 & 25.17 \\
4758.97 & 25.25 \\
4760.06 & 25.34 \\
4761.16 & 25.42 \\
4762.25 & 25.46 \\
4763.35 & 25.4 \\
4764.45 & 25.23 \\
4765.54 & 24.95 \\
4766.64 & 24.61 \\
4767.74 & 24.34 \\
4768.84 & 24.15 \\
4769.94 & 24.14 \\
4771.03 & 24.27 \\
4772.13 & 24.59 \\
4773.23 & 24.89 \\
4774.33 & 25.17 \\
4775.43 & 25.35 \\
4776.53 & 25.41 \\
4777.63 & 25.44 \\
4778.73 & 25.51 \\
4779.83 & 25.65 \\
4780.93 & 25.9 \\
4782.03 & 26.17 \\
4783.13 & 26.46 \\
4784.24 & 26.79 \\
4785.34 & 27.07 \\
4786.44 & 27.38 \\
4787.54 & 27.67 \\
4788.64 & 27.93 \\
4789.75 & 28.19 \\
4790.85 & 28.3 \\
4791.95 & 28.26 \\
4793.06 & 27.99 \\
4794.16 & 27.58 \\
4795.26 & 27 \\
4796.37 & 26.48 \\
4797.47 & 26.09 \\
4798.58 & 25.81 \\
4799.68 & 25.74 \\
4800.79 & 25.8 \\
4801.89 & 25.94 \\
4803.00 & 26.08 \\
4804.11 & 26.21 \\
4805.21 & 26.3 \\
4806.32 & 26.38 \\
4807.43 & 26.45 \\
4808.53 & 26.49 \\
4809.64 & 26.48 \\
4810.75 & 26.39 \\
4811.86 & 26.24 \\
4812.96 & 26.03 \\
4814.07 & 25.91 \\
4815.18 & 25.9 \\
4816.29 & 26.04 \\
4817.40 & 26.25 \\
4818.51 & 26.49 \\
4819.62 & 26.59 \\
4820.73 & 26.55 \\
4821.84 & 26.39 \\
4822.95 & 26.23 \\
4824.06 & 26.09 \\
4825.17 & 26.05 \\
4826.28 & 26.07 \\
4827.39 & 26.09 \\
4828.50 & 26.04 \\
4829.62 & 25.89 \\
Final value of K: 1.30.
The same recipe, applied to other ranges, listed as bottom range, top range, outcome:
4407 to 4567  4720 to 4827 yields 1.39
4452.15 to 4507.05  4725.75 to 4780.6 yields 1.43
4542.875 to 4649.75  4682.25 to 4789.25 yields 1.15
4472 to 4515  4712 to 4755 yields 1.34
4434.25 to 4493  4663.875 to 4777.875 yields 1.39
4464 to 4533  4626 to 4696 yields 1.30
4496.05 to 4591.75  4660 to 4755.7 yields 1.22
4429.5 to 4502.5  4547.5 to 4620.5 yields 1.17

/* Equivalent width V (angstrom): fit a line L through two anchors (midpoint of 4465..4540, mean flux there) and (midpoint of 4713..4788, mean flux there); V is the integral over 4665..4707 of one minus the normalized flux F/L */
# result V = -1.9 angstrom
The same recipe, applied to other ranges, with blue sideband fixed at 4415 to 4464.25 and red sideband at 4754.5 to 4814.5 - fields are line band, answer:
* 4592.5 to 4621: -0.32 angstrom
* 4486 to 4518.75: 1.45 angstrom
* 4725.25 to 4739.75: 0.88 angstrom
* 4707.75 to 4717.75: 0.51 angstrom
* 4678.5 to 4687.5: -0.63 angstrom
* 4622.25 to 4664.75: -0.56 angstrom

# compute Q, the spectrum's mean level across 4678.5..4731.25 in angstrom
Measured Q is 24.1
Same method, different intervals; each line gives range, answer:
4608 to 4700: 24.7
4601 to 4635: 23.5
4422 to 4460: 21.1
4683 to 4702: 25.2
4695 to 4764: 24.2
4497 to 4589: 21.6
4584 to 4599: 22.7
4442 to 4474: 19.6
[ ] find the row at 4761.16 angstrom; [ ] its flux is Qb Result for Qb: 25.42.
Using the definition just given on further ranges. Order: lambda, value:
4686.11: 25.46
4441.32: 21.01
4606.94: 23.14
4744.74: 26.19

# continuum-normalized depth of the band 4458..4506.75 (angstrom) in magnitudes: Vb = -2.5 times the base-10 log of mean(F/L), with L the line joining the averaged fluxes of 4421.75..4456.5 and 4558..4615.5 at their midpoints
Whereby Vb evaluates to 0.11 mag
